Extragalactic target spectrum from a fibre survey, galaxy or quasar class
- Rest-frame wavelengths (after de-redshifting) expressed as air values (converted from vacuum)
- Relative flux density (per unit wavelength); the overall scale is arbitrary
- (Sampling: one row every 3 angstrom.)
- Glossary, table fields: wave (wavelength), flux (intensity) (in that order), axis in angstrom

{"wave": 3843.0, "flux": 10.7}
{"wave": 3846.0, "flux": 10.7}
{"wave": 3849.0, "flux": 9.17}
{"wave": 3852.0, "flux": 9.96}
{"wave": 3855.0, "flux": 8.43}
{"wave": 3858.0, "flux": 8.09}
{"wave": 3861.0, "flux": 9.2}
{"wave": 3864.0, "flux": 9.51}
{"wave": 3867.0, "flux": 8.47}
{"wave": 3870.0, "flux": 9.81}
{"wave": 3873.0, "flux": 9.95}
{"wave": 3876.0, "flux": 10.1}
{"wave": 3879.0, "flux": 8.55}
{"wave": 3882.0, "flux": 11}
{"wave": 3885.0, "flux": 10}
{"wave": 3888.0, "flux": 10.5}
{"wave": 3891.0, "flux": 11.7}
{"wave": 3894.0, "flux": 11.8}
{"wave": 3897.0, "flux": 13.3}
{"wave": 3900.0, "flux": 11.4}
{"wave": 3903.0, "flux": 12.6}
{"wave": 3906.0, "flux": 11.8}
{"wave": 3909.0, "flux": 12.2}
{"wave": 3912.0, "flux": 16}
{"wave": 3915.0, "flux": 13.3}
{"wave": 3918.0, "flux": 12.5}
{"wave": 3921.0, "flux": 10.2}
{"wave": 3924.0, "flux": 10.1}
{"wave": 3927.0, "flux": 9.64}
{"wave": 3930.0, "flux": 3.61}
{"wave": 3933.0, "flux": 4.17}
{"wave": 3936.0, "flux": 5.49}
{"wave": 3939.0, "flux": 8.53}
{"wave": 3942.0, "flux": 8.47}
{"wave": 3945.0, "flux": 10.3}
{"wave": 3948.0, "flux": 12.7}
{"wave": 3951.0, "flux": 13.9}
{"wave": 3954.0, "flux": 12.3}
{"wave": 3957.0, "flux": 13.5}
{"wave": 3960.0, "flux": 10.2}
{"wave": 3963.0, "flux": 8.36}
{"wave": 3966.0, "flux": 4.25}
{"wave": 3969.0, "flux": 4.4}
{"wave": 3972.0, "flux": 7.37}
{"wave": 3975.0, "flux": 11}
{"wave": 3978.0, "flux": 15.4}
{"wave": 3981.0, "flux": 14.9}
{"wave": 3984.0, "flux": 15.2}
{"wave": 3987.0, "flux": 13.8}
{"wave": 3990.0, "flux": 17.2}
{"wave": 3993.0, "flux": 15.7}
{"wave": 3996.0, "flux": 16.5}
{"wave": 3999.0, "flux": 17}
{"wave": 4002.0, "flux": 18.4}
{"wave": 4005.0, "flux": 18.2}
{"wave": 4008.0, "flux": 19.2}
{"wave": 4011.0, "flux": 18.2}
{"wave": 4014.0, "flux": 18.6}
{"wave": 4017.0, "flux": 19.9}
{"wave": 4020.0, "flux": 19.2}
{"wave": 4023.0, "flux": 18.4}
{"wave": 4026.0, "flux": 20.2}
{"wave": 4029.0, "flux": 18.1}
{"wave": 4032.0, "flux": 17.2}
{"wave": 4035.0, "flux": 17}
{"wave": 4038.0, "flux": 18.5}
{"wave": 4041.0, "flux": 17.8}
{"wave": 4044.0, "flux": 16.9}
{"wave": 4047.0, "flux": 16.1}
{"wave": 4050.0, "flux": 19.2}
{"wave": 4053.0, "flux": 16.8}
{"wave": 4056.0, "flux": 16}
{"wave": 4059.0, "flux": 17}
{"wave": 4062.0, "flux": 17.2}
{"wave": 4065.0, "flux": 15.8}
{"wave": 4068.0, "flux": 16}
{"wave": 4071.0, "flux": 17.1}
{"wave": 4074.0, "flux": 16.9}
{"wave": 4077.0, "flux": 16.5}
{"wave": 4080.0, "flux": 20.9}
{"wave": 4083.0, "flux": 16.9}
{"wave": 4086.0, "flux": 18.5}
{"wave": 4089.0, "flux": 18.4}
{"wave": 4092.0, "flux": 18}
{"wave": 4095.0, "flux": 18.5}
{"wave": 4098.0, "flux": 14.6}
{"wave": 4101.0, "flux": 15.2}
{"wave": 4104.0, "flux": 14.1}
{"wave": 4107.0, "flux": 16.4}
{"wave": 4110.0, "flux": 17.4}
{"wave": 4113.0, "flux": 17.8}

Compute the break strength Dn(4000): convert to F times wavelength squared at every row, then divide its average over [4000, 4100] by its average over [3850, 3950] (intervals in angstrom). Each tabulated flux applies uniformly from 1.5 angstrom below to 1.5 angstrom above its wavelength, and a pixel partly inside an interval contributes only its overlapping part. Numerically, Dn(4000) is 1.9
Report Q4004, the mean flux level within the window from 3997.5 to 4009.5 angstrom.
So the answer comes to 18.2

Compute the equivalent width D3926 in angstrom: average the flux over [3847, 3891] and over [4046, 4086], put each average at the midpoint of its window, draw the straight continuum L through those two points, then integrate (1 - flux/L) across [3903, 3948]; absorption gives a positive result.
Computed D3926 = 6.6 angstrom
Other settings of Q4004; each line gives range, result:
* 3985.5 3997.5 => 15.8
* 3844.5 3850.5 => 9.93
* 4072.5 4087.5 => 17.9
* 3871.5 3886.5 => 9.92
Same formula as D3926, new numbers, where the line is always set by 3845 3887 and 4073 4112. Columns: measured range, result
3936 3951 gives 2.71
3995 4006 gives -2.76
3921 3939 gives 7.04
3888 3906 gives -2.48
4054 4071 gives -0.39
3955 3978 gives 6.94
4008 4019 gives -3.42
